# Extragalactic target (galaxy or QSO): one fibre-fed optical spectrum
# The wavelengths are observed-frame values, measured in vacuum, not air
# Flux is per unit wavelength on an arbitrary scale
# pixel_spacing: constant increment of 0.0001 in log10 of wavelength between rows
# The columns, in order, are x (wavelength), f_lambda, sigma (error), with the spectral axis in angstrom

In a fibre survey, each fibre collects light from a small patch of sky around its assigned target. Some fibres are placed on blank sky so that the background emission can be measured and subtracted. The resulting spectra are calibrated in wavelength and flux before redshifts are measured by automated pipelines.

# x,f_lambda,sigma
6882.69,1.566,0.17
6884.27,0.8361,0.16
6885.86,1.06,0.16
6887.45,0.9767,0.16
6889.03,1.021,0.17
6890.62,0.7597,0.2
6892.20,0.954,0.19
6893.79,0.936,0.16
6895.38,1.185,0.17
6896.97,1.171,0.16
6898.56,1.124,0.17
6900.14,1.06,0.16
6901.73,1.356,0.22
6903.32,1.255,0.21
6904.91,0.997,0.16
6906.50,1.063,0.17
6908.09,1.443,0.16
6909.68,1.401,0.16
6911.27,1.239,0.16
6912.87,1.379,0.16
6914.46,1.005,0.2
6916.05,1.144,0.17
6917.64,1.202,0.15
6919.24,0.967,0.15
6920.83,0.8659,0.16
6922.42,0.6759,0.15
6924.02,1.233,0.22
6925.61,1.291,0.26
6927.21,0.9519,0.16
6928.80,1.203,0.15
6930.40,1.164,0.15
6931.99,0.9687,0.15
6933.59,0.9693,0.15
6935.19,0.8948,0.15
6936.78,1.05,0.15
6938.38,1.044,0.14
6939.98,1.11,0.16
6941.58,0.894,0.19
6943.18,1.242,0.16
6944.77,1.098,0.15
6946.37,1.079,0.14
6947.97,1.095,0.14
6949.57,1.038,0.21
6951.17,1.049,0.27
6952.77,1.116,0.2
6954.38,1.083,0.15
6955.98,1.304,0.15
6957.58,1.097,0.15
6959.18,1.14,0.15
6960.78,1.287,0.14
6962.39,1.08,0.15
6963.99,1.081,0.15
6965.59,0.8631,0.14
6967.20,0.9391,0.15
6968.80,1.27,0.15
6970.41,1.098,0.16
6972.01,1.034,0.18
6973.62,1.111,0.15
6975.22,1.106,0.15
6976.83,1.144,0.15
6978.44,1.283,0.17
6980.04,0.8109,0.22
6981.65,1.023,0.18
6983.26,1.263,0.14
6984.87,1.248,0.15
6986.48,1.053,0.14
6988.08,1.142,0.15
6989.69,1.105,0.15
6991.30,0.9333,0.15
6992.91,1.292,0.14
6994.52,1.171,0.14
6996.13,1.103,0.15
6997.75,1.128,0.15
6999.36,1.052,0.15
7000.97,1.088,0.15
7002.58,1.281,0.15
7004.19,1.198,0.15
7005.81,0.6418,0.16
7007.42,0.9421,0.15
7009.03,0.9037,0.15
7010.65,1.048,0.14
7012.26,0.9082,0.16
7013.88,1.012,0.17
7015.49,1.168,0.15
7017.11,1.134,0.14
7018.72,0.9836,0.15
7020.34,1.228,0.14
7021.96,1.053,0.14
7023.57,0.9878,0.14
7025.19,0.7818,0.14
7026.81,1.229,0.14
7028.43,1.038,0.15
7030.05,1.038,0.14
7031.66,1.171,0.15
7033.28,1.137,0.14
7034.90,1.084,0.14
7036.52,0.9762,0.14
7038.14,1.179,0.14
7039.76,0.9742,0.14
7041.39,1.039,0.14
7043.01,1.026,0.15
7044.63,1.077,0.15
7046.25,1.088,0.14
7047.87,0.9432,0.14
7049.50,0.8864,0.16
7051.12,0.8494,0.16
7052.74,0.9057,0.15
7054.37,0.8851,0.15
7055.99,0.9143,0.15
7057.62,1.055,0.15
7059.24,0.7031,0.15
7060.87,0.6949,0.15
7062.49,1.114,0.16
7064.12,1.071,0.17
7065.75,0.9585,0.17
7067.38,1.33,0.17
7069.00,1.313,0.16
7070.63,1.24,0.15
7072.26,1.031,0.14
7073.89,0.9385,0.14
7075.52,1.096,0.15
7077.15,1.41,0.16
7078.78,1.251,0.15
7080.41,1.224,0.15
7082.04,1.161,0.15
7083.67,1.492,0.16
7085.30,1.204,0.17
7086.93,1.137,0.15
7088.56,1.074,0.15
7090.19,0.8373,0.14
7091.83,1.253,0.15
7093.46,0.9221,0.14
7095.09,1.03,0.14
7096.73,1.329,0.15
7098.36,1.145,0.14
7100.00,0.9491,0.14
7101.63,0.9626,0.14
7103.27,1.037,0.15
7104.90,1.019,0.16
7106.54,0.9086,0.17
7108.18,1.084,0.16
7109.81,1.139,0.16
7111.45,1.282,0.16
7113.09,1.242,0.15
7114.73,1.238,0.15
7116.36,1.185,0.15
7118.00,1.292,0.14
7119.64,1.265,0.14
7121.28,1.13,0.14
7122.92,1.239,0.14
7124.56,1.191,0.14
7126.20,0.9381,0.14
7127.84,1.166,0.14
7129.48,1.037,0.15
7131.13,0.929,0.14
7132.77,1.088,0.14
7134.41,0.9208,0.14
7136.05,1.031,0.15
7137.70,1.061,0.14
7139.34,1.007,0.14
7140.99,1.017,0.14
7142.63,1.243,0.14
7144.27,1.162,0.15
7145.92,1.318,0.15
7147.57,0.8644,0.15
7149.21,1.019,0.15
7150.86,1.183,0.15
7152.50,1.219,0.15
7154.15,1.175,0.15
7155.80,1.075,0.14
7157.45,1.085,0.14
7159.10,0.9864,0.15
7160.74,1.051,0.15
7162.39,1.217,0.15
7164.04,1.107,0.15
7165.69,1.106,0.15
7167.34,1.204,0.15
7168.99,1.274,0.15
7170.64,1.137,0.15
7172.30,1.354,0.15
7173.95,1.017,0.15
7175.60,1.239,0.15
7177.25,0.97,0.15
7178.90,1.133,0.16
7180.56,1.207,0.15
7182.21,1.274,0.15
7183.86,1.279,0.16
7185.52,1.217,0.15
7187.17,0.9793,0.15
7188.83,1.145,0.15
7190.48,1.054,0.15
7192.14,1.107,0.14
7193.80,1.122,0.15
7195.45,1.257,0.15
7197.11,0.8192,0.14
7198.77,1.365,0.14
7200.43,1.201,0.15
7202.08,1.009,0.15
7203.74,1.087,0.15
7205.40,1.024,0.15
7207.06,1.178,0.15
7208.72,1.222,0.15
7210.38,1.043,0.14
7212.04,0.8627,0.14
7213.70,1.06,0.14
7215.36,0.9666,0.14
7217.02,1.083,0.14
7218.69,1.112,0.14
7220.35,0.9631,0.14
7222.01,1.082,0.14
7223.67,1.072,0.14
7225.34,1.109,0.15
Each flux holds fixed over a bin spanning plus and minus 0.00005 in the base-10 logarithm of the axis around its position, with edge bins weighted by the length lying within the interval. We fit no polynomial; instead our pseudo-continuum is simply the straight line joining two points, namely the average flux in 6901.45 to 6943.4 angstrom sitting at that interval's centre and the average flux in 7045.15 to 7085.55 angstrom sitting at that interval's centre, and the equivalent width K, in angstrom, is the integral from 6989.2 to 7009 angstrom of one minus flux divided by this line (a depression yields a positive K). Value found 0.3 angstrom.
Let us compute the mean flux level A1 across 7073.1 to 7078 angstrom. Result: 1.15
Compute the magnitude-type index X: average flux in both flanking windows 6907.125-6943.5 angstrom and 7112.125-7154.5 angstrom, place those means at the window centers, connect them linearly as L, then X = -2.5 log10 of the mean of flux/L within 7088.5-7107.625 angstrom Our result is 0.08 mag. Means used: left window 1.1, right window 1.12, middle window 1.04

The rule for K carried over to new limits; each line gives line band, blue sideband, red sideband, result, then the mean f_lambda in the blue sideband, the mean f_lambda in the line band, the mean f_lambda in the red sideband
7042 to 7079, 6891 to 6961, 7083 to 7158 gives 2.6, 1.11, 1.03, 1.11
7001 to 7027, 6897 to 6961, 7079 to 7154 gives 2.0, 1.11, 1.03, 1.12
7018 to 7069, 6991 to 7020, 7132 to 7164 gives 2.4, 1.06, 1.02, 1.09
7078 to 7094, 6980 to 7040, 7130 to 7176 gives -1.0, 1.07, 1.16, 1.11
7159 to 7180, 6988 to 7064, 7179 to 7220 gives -0.9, 1.03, 1.14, 1.11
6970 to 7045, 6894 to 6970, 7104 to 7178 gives 2.7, 1.11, 1.07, 1.12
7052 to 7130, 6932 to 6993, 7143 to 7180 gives 0.8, 1.09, 1.11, 1.13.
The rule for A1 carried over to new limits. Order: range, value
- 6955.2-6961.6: 1.21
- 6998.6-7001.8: 1.07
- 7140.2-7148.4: 1.12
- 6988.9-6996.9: 1.12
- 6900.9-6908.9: 1.22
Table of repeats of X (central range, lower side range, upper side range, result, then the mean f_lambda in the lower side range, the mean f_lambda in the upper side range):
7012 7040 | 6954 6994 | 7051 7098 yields 0.03 mag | 1.11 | 1.09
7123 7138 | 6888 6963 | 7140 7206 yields 0.08 mag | 1.1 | 1.13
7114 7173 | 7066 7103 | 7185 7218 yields -0.01 mag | 1.15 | 1.09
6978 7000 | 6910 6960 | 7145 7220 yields -0.02 mag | 1.09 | 1.12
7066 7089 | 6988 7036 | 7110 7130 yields -0.06 mag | 1.06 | 1.18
